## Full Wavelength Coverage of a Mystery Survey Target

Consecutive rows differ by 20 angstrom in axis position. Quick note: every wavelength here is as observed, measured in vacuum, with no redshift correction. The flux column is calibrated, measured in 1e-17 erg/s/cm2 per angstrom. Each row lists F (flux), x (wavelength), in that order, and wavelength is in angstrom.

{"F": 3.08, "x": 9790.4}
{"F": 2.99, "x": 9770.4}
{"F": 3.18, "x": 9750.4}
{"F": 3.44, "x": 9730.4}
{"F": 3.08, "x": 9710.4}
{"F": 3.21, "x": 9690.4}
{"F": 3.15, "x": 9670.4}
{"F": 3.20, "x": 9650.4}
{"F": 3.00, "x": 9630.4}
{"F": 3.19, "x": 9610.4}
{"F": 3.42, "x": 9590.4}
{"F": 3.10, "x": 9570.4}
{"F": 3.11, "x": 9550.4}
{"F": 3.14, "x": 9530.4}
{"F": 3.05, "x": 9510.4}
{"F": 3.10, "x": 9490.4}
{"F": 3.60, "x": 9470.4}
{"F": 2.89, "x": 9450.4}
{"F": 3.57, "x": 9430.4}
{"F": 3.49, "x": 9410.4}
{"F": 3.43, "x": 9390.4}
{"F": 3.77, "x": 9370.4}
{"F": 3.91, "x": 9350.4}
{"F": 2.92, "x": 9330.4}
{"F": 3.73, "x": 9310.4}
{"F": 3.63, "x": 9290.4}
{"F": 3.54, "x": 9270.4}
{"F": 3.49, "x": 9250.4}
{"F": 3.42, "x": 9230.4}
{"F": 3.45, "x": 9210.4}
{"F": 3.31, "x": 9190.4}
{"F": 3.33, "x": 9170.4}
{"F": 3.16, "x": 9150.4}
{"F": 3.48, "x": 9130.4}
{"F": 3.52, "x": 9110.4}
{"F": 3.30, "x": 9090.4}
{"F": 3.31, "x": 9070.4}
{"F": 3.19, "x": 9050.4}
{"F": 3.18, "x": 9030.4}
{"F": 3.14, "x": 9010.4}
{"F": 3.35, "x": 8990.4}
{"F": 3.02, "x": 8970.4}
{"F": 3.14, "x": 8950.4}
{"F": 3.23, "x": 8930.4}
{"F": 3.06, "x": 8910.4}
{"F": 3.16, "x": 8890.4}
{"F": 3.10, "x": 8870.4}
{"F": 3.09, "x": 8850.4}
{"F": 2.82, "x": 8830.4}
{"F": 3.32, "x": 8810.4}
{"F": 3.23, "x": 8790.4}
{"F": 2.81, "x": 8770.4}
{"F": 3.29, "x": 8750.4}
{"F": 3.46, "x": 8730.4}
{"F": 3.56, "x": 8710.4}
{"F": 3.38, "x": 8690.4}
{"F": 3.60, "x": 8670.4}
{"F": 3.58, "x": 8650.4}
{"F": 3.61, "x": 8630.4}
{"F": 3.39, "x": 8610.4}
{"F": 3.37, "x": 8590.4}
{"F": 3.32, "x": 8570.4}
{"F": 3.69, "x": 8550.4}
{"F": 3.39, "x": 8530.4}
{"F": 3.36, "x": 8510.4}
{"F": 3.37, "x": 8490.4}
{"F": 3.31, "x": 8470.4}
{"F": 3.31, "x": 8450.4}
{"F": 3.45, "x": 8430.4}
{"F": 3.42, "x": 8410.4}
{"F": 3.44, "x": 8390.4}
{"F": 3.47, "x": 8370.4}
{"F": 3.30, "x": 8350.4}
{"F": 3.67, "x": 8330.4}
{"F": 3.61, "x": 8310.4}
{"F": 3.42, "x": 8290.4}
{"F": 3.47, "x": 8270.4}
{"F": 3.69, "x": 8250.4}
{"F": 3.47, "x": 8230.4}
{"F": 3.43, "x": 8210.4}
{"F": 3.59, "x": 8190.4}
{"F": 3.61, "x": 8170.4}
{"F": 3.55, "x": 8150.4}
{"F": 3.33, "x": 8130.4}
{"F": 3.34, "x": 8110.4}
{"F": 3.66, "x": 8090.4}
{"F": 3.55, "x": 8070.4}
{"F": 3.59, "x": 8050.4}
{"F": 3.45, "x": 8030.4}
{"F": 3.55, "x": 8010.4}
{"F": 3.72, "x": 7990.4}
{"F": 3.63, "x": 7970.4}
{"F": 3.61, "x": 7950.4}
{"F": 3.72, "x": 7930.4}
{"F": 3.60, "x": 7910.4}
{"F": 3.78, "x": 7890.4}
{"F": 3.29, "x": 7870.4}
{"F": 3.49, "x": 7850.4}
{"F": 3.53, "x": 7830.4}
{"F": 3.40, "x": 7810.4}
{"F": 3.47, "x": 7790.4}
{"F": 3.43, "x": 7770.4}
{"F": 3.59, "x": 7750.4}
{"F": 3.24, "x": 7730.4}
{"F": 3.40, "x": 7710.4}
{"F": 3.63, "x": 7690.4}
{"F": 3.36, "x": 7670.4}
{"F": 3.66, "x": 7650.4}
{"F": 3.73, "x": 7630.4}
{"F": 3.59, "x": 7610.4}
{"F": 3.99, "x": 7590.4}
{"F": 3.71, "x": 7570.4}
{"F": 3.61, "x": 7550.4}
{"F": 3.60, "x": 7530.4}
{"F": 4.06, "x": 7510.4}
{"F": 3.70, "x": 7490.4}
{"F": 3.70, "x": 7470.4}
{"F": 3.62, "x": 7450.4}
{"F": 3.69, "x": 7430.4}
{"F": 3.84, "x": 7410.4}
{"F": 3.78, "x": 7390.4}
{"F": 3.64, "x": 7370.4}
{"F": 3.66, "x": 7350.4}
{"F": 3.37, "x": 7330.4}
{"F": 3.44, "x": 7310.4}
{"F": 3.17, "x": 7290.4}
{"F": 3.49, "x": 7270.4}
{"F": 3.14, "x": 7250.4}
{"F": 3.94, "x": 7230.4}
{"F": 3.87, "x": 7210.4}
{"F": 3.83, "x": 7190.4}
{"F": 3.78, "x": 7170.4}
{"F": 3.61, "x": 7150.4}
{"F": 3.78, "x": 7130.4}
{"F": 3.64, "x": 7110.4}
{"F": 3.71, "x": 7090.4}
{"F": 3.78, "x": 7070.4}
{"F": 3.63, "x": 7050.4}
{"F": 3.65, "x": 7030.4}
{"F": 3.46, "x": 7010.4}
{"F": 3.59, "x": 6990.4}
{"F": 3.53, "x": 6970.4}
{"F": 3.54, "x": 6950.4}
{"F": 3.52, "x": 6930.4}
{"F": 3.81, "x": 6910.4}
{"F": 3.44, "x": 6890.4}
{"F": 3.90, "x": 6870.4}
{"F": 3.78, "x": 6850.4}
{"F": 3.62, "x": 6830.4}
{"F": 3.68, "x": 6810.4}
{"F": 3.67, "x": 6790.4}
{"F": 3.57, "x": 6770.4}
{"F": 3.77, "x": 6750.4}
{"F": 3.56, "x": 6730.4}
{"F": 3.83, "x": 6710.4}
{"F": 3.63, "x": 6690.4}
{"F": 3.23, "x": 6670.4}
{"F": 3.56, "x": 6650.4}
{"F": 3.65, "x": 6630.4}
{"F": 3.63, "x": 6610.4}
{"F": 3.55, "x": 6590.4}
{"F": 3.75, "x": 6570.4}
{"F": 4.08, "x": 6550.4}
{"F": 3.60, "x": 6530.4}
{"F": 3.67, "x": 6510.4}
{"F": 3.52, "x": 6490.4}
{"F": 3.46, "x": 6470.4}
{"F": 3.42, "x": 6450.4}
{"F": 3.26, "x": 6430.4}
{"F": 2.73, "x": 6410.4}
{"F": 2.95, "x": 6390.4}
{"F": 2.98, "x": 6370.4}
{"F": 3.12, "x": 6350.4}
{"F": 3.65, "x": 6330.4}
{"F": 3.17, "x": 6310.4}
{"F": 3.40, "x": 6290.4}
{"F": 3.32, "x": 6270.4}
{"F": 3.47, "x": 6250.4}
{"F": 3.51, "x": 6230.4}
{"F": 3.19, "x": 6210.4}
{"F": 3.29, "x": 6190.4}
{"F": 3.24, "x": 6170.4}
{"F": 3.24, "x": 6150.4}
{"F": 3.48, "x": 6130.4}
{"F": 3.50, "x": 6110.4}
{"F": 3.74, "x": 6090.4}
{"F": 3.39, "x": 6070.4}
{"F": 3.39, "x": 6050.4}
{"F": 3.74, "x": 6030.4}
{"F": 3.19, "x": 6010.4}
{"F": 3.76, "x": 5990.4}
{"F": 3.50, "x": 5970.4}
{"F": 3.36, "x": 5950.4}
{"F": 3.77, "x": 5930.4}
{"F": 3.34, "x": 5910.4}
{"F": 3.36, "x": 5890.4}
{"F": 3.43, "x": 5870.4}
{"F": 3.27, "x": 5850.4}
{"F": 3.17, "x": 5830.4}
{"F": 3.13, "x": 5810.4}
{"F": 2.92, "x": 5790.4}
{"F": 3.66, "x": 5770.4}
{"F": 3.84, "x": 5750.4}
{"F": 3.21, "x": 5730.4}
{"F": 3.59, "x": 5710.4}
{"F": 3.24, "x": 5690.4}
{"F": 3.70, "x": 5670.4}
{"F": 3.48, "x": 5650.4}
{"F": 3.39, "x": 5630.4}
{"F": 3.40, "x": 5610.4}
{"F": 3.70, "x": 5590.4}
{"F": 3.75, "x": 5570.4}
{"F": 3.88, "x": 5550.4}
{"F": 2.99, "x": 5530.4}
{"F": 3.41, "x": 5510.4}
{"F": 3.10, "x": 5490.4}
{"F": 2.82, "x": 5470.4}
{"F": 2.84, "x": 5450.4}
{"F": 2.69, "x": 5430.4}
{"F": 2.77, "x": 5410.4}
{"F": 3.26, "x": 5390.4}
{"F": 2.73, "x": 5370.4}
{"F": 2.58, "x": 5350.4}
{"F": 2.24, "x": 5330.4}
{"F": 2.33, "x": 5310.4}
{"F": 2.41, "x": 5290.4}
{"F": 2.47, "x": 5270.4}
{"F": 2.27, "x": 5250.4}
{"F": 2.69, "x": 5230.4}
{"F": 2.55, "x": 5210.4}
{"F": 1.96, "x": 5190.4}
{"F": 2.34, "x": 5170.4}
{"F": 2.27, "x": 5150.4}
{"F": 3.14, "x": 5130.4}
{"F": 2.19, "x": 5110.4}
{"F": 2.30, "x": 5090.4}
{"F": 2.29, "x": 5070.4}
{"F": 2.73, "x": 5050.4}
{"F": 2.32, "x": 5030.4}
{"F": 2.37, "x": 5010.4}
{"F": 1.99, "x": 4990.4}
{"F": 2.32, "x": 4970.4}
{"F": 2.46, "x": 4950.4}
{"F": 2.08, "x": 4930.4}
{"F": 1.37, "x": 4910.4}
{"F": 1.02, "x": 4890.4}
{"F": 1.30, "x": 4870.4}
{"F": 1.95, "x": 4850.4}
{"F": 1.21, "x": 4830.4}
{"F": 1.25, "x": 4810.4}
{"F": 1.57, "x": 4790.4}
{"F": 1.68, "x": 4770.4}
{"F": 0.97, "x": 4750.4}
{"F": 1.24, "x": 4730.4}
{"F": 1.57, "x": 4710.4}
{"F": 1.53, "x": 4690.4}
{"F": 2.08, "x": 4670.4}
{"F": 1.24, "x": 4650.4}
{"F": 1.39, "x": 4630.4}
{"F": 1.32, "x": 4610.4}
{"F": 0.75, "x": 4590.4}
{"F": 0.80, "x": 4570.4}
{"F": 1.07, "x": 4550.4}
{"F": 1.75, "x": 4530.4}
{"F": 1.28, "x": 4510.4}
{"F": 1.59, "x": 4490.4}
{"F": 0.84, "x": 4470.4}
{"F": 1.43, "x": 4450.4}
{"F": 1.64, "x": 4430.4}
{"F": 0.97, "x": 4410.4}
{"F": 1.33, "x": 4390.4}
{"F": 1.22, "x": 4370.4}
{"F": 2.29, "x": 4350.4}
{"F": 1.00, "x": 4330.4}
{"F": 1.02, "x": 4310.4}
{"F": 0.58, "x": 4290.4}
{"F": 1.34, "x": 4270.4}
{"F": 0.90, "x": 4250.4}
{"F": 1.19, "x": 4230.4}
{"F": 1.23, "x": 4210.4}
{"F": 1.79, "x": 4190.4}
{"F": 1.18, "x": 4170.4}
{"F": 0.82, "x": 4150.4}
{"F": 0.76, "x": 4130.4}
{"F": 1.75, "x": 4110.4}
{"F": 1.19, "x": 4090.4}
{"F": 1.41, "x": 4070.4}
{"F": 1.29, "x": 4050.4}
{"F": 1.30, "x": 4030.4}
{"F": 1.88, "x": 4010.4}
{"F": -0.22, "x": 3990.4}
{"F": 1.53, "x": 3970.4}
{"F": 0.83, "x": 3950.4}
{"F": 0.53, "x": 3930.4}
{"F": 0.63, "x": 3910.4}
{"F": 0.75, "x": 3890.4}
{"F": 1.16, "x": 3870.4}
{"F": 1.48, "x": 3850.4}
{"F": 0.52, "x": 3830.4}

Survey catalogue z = 0.24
